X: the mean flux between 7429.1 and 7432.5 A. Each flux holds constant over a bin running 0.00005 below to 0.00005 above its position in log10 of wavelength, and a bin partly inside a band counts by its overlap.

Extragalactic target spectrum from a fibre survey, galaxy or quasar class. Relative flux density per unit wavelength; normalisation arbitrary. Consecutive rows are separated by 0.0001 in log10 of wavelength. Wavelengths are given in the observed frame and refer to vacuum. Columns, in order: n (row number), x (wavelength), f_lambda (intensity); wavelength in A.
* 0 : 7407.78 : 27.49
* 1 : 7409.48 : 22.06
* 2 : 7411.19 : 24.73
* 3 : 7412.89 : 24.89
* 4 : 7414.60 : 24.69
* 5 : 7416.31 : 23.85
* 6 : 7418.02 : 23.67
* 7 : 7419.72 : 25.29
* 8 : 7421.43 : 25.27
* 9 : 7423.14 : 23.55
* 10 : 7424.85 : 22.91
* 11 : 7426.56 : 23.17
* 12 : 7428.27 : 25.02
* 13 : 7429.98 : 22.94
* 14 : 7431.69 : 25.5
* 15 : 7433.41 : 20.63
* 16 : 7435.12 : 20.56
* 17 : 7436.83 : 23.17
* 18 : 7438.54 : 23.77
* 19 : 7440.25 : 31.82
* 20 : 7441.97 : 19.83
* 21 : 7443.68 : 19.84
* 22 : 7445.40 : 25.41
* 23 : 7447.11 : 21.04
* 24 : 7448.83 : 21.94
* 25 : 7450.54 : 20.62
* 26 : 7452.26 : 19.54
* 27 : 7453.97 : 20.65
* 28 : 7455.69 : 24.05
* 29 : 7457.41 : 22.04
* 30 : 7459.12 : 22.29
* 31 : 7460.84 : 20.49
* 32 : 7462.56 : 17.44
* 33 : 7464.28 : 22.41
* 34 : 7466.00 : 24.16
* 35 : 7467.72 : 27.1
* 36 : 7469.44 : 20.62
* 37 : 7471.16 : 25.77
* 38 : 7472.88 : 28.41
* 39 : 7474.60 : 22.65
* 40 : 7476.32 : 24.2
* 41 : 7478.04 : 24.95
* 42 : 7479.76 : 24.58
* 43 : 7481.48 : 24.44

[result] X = 24.2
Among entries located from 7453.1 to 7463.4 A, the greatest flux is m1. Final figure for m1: 24.05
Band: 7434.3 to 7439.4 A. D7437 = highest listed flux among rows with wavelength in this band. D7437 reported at 23.77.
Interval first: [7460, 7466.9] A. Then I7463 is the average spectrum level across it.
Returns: 21.1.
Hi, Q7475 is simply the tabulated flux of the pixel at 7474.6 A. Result 22.65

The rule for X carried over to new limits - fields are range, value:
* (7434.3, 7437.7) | 21.9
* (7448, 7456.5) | 21.4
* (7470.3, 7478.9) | 25.2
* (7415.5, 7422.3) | 24.5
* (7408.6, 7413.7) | 23.9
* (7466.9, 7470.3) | 23.8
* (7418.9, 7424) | 24.7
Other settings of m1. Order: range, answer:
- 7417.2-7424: 25.29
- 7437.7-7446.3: 31.82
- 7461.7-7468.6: 27.1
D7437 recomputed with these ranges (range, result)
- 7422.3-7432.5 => 25.5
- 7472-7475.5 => 28.41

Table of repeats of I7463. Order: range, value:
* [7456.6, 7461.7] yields 21.6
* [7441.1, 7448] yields 21.5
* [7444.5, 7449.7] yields 22.8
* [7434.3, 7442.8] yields 23.9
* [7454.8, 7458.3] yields 23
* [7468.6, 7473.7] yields 24.9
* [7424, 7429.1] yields 23.7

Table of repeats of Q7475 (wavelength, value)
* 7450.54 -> 20.62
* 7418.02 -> 23.67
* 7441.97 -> 19.83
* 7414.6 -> 24.69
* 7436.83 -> 23.17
